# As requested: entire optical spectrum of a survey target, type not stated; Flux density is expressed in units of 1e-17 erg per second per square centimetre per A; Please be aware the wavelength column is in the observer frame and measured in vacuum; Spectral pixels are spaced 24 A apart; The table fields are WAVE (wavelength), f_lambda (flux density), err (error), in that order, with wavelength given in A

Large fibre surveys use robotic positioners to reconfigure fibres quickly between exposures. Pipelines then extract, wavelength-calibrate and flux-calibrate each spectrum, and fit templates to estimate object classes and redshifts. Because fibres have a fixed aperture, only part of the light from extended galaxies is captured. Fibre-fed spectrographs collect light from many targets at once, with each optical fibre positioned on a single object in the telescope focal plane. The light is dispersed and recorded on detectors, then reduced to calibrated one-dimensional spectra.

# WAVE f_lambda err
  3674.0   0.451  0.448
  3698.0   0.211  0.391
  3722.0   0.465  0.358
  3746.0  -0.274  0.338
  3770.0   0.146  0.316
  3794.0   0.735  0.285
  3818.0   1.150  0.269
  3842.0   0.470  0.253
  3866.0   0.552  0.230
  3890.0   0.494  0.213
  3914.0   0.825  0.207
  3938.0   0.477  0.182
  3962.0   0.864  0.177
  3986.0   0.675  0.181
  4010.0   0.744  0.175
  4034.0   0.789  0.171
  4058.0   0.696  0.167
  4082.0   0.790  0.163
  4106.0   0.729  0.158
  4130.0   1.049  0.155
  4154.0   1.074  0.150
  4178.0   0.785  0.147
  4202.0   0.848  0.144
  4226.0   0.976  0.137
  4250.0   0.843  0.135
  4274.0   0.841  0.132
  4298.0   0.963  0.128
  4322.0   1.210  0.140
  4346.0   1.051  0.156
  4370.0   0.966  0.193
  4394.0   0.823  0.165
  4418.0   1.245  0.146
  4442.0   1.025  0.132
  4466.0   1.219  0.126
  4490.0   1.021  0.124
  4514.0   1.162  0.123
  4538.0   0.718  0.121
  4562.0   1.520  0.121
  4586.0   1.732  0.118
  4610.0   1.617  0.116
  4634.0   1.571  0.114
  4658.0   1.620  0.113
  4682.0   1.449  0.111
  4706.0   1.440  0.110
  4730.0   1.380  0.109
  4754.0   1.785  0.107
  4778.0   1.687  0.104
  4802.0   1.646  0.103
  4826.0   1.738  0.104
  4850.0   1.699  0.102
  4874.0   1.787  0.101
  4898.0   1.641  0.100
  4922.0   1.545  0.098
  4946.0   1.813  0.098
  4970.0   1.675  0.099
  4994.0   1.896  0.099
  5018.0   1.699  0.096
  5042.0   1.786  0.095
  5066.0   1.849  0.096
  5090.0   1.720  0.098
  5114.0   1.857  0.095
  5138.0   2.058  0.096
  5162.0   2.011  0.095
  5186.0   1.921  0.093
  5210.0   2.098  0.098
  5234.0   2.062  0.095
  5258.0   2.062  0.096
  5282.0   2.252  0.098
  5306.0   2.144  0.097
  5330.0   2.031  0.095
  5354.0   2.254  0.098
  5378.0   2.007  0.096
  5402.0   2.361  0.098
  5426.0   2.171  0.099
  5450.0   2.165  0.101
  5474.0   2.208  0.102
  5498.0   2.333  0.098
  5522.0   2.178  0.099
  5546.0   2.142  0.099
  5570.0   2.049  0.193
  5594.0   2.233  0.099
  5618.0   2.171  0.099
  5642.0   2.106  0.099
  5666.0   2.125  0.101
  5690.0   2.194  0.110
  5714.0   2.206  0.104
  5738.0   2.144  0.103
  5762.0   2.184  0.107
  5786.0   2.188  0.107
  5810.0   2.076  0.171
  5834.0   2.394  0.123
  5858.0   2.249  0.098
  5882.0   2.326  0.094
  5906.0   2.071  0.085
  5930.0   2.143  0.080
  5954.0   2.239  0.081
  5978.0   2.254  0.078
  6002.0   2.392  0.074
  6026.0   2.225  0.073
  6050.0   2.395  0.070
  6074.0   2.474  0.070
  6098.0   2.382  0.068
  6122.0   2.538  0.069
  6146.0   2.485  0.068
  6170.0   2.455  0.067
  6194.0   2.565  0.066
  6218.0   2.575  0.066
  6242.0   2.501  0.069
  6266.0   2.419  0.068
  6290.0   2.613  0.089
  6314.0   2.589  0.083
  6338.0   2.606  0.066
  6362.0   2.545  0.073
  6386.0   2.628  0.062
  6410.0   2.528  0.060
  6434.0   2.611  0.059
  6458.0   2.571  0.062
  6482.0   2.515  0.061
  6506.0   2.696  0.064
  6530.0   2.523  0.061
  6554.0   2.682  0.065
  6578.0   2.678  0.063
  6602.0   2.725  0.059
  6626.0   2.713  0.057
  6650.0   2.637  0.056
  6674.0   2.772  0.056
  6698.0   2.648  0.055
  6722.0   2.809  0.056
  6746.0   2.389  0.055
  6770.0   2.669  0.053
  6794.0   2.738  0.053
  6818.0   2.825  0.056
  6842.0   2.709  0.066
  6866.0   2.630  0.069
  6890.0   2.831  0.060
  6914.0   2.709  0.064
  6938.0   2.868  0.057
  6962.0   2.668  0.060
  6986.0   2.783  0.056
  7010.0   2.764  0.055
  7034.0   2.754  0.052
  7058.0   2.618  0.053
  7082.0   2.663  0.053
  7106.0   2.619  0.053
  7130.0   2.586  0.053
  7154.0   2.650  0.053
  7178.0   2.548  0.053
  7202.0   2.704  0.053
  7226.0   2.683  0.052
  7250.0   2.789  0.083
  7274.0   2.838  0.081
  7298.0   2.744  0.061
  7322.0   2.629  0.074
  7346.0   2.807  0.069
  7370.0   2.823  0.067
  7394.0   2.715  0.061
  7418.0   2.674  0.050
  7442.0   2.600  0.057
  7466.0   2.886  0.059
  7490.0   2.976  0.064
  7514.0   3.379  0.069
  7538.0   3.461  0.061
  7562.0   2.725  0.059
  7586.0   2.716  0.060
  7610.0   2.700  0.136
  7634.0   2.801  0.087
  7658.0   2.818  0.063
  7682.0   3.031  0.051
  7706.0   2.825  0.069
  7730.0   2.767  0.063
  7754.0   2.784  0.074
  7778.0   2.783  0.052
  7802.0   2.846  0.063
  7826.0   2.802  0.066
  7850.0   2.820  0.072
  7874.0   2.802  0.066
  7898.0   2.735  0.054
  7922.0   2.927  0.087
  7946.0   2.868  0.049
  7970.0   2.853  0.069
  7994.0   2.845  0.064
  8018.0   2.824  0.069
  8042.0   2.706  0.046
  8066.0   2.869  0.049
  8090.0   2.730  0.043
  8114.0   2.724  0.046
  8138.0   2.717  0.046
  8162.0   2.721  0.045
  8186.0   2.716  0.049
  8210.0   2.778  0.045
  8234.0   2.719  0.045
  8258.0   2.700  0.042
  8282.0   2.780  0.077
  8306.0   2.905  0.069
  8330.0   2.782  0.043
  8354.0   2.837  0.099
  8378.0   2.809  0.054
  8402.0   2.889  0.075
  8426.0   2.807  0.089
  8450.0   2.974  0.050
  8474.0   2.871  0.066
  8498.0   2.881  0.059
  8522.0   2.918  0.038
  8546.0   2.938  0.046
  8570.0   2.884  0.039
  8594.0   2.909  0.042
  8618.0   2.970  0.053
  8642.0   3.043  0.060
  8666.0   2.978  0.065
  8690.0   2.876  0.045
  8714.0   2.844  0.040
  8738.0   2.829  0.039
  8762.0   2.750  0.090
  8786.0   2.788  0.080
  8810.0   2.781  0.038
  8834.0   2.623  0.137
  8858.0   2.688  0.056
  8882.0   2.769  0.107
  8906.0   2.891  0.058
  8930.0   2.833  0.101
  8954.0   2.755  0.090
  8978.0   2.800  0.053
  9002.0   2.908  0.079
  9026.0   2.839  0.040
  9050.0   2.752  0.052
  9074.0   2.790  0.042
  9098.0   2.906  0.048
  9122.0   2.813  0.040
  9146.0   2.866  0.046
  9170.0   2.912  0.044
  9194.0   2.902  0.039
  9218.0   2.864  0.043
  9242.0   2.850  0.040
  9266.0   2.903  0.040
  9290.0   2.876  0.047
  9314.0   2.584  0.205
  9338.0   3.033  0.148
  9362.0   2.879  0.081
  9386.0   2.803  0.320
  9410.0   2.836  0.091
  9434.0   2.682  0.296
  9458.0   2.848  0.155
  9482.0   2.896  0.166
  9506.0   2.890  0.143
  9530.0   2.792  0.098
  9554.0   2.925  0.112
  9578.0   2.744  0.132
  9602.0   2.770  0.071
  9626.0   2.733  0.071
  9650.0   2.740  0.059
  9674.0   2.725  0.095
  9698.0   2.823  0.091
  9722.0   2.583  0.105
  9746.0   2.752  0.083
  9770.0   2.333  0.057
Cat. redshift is 0.144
